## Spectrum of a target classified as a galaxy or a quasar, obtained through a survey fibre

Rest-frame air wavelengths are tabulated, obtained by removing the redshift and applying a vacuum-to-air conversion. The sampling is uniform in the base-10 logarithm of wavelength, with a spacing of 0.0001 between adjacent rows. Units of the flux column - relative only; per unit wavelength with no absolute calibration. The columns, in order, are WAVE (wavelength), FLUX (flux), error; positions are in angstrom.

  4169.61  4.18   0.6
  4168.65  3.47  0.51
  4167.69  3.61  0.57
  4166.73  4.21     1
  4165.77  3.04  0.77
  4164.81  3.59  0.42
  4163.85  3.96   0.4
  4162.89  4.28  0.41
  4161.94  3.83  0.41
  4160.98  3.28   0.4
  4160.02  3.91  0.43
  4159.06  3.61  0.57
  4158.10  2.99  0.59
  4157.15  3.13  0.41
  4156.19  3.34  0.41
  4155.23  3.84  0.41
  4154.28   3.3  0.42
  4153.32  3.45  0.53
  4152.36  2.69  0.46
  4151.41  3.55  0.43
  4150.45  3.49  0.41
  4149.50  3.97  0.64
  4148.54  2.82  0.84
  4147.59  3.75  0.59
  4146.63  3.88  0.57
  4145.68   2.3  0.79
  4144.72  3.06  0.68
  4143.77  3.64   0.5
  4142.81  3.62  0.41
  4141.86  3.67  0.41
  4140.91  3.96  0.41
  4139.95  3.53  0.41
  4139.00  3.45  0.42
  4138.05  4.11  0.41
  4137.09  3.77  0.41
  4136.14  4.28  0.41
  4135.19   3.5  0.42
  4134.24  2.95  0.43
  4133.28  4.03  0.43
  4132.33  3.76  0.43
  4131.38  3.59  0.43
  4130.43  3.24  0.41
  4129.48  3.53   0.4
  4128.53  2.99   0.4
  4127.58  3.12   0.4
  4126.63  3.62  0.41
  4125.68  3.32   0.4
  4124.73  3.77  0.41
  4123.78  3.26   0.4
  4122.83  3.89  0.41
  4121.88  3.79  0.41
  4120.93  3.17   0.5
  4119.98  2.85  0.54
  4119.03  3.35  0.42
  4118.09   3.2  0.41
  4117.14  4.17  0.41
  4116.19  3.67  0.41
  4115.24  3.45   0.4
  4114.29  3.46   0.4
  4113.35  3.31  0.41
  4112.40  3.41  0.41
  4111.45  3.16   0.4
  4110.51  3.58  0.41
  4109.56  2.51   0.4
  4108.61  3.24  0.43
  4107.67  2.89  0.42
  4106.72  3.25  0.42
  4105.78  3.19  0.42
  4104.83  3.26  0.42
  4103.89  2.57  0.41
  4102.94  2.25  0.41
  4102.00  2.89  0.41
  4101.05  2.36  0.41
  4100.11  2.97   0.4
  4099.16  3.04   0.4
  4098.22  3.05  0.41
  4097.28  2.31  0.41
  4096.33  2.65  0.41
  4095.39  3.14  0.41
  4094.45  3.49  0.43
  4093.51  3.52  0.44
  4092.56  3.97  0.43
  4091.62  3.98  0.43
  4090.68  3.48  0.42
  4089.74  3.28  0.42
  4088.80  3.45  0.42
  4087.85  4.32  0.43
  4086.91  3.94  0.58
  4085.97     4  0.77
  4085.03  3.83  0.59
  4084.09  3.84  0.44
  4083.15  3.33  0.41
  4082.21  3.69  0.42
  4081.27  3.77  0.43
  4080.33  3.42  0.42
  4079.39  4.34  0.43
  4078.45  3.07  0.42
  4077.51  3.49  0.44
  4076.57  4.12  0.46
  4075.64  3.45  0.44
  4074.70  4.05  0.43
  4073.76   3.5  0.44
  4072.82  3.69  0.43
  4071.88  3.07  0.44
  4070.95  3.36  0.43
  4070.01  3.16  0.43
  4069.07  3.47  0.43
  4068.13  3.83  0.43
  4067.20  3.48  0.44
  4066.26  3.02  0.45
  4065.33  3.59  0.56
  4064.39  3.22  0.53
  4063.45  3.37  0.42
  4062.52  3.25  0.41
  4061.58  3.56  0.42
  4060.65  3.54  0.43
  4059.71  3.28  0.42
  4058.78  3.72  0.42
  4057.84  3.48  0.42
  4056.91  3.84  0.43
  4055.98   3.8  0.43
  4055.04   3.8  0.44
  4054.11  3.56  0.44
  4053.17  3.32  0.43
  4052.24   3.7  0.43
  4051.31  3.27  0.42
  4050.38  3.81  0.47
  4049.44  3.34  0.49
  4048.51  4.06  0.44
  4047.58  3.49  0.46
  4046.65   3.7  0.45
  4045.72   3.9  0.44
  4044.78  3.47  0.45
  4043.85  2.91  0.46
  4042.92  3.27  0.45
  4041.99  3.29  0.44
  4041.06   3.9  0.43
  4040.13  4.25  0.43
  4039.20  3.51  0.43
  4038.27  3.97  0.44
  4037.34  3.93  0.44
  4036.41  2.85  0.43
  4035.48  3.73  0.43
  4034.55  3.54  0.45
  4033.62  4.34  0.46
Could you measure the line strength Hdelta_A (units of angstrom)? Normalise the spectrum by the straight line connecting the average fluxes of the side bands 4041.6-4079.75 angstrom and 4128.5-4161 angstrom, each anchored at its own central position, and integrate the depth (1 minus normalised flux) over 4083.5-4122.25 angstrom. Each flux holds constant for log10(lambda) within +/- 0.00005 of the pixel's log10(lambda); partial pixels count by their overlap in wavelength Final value 2.4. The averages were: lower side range 3.53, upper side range 3.49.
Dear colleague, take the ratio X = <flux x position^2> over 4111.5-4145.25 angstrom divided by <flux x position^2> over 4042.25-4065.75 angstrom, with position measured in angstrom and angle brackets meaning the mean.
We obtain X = 1.0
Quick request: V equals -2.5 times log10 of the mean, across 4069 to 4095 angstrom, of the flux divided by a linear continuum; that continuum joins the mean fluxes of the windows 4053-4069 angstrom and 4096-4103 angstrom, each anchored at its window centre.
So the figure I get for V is -0.19 mag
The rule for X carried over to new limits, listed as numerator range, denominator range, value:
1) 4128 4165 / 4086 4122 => 1.11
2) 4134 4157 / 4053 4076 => 1.04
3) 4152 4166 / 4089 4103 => 1.15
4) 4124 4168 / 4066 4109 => 1.07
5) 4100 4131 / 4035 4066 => 0.94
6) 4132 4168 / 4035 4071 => 1.05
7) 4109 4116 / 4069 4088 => 0.91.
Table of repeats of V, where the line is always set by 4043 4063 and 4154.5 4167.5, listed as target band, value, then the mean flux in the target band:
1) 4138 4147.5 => 0.03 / 3.5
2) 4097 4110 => 0.25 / 2.85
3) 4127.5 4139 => 0.00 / 3.58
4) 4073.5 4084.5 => -0.03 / 3.68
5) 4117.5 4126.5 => 0.05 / 3.42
